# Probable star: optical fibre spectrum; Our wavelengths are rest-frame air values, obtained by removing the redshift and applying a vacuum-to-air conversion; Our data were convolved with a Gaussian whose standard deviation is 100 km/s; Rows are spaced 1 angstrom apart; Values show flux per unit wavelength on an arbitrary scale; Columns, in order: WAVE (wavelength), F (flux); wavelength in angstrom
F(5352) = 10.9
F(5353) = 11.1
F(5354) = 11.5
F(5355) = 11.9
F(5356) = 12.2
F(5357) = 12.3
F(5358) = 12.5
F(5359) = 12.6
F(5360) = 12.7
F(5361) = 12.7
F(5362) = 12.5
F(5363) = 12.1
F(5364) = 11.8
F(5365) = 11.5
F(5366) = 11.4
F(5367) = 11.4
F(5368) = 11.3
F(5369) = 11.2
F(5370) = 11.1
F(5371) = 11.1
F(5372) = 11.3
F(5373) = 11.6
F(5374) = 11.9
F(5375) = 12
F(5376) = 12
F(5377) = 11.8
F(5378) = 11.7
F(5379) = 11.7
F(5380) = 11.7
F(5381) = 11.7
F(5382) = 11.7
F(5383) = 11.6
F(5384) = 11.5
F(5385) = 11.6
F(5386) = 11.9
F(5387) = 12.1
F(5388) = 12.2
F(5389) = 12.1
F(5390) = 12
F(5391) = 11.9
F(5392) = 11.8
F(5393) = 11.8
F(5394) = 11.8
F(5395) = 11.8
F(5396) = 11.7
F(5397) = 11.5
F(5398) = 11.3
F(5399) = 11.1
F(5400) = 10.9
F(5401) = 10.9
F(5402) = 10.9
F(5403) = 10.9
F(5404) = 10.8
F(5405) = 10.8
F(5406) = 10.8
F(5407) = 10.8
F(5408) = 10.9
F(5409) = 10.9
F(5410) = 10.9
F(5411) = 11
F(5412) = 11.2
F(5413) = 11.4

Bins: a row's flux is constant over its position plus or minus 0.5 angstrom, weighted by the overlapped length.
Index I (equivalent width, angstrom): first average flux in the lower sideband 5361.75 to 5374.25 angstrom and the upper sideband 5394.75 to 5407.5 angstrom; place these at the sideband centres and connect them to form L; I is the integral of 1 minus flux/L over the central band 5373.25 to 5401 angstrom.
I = -1.1 angstrom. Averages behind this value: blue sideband 11.5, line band 11.7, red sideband 11.1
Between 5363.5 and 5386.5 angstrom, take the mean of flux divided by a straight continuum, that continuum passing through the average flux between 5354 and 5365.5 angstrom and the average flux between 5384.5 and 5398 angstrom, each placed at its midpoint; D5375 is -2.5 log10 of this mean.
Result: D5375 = 0.04 mag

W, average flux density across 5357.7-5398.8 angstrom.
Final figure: 11.8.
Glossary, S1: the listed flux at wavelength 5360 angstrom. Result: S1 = 12.7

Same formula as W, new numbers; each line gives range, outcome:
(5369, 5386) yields 11.6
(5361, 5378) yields 11.7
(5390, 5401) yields 11.6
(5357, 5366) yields 12.2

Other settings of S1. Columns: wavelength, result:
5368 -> 11.3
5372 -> 11.3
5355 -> 11.9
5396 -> 11.7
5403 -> 10.9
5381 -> 11.7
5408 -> 10.9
